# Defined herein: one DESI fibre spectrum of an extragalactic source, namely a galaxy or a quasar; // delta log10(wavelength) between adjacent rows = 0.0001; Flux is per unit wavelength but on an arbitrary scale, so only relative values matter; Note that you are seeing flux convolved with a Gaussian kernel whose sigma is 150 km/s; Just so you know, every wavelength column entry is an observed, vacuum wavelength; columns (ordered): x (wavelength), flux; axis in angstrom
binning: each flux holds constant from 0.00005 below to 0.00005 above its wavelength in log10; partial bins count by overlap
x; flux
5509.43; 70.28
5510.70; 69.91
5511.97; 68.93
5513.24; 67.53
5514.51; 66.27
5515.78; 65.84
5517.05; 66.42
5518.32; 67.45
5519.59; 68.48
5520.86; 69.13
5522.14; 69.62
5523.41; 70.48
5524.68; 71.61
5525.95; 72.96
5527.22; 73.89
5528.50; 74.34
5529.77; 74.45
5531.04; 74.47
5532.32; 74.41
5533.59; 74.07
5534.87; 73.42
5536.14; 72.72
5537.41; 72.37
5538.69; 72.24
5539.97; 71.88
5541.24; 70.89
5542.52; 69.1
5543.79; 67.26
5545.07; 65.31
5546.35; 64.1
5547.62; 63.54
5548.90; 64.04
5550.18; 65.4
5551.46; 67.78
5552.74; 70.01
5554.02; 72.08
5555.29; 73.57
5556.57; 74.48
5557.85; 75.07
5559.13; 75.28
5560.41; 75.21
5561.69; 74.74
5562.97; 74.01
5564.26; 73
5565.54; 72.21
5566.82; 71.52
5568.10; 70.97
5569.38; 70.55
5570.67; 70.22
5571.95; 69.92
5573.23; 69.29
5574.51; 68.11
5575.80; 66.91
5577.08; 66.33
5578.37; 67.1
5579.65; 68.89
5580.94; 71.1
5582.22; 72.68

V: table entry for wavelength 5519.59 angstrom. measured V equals 68.48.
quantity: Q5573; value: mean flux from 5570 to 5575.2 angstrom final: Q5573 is 69.3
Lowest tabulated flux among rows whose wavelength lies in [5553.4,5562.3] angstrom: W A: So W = 72.08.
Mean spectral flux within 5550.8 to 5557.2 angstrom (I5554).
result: 71.6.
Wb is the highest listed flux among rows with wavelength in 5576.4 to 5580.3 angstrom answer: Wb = 68.89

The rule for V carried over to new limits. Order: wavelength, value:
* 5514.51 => 66.27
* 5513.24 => 67.53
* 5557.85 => 75.07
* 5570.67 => 70.22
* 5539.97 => 71.88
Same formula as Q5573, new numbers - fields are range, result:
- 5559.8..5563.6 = 74.7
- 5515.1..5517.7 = 66.2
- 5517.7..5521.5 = 68.3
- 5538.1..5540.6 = 71.9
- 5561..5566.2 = 73.4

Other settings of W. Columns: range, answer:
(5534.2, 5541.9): 70.89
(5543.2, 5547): 64.1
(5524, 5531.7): 71.61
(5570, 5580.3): 66.33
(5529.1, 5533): 74.41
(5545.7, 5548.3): 63.54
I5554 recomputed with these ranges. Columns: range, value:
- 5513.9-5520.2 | 66.9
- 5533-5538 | 73.2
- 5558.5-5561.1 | 75.3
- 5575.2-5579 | 66.7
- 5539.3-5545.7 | 68.9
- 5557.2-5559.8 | 75.2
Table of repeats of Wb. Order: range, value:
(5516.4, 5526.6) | 72.96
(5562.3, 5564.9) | 74.01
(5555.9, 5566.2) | 75.28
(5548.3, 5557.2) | 74.48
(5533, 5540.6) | 74.07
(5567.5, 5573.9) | 70.97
